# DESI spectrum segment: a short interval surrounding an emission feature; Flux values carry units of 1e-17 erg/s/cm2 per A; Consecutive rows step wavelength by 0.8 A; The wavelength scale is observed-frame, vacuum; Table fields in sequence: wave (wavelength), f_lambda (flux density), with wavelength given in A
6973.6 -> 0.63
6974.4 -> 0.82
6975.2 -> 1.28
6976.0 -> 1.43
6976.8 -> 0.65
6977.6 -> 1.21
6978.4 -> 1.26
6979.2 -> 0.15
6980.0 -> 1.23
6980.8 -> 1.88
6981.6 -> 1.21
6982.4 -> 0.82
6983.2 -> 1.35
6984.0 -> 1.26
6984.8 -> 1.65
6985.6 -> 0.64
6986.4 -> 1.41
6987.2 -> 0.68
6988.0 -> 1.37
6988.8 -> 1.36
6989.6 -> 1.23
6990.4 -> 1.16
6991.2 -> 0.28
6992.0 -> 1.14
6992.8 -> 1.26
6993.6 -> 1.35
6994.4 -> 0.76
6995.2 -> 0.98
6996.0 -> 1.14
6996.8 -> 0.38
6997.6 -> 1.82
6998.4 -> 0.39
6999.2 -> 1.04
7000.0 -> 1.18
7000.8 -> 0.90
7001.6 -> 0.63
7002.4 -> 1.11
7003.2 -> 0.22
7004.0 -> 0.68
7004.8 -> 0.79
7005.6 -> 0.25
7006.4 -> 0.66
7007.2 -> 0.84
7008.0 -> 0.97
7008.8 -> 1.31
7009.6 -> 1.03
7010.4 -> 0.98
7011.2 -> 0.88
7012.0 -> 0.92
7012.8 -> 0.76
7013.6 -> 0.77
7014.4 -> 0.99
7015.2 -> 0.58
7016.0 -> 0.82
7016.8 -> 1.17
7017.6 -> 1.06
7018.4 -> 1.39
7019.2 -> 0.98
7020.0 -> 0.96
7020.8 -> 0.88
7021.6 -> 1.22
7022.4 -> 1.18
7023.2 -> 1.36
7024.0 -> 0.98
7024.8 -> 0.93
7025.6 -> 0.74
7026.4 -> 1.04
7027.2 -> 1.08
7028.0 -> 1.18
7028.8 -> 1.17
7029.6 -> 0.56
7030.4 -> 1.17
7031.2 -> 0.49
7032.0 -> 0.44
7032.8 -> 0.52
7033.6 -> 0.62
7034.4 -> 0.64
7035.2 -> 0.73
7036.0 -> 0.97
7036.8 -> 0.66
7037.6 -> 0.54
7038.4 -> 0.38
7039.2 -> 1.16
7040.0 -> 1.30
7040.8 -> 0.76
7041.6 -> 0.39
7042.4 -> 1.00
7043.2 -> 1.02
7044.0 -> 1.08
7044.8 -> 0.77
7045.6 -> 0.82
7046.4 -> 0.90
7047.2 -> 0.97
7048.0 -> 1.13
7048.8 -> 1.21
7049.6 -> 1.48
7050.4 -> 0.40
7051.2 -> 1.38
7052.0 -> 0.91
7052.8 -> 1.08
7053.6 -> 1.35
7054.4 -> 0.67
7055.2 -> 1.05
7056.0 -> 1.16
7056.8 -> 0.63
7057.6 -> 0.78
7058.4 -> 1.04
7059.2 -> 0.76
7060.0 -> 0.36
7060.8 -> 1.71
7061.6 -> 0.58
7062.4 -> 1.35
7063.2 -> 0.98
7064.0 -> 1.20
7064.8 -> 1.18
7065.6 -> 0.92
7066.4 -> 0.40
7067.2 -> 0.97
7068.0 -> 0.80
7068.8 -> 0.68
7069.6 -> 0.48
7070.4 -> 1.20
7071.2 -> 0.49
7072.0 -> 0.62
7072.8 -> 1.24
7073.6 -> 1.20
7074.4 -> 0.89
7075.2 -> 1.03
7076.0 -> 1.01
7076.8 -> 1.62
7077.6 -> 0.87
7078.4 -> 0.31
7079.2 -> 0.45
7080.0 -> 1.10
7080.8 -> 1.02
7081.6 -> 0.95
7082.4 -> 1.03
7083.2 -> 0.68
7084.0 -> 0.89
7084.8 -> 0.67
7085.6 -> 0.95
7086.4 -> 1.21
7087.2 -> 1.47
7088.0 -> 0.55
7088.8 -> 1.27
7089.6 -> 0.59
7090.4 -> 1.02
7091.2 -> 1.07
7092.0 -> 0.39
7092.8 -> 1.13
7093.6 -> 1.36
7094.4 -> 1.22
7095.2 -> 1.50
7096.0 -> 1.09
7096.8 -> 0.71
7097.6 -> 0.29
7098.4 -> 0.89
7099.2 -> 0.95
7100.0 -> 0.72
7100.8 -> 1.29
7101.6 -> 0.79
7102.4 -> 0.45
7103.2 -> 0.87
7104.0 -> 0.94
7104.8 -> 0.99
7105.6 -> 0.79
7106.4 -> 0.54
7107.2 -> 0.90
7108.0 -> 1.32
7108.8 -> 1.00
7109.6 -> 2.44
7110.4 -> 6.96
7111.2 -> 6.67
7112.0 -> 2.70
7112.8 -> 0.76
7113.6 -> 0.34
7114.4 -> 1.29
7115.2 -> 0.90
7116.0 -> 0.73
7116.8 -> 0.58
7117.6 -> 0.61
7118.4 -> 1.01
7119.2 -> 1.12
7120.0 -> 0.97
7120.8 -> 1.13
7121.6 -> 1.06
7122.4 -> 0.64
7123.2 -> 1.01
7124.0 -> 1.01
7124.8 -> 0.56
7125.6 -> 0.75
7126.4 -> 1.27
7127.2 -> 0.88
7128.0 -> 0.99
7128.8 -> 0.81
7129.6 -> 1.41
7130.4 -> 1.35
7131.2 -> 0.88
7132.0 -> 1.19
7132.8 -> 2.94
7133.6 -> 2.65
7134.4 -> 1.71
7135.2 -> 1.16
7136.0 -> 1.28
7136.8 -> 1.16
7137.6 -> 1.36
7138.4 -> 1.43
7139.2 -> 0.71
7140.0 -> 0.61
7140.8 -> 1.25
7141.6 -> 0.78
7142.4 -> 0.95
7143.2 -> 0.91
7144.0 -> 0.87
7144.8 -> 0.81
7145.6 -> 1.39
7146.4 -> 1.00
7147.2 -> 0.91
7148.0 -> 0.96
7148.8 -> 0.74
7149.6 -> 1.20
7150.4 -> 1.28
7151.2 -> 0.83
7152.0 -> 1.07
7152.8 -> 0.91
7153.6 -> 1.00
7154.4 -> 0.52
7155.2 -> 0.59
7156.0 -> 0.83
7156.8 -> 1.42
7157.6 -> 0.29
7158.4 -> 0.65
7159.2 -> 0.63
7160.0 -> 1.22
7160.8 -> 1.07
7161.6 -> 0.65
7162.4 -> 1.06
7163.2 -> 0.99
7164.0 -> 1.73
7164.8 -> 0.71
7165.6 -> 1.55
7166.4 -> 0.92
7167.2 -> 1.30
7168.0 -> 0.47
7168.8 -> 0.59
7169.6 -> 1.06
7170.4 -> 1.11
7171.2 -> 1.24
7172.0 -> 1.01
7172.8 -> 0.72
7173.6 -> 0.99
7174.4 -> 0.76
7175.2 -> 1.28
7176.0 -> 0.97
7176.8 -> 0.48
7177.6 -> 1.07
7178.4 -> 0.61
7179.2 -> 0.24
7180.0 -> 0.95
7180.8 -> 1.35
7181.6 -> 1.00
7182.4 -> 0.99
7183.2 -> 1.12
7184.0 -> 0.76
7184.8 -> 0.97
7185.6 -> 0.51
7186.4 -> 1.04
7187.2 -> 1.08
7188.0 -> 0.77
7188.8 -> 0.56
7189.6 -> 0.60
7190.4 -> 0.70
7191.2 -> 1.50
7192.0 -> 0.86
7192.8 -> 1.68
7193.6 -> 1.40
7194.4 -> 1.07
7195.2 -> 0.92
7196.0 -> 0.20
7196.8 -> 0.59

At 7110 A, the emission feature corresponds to H-alpha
